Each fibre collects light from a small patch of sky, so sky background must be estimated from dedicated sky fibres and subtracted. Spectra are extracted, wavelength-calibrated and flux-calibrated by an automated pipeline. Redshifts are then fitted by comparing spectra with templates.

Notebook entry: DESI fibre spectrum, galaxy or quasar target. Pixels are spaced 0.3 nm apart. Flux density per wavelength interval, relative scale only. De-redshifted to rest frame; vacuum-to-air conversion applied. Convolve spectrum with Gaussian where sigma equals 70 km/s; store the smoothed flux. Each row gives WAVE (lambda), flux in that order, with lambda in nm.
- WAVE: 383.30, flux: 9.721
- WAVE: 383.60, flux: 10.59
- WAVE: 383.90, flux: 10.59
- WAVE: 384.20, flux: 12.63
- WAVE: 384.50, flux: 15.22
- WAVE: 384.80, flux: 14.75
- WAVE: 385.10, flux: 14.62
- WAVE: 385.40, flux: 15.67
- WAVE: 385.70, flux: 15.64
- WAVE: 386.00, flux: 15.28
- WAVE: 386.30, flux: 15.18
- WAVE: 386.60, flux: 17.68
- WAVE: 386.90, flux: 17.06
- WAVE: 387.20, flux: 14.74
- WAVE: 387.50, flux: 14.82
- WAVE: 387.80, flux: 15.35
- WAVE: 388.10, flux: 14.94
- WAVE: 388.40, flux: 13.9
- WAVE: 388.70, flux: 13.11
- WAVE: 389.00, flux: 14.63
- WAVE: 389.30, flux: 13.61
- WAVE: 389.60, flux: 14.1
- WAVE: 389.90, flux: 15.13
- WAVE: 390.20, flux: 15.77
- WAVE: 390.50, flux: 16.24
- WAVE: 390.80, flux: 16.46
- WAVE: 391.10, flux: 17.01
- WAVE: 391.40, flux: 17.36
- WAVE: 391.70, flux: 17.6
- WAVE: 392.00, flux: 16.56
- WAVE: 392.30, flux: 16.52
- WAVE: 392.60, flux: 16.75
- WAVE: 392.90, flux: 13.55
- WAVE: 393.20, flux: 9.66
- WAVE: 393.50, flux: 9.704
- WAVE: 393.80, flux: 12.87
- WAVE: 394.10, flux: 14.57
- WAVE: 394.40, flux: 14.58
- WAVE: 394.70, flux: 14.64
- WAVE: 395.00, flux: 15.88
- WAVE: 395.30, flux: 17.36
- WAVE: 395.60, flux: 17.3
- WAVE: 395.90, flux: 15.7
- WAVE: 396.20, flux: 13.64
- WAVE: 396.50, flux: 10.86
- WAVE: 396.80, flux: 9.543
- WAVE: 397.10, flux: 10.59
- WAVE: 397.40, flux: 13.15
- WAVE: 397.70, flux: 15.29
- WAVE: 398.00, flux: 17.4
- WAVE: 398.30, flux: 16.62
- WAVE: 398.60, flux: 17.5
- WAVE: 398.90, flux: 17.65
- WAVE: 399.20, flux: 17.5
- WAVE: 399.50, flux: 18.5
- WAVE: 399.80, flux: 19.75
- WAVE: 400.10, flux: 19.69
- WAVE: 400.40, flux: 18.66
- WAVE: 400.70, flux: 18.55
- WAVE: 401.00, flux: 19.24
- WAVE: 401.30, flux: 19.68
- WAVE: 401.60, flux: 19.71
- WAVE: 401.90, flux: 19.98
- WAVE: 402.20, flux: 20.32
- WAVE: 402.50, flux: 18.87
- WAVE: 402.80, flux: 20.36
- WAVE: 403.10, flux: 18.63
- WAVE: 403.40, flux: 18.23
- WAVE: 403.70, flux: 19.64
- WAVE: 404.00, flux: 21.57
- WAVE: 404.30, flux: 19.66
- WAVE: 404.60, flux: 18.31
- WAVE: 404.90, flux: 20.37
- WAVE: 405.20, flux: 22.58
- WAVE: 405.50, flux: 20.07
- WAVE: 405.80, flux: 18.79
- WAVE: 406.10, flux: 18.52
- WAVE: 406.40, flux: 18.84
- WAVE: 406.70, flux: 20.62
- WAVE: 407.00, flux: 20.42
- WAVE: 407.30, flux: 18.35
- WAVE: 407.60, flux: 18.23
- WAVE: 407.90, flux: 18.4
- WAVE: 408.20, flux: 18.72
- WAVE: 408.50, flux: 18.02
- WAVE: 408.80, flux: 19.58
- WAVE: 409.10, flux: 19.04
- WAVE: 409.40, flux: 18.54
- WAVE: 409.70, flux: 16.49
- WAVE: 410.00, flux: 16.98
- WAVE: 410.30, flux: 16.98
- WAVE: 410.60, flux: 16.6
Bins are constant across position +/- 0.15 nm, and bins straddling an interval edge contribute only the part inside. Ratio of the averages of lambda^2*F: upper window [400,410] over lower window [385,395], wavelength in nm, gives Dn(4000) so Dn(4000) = 1.4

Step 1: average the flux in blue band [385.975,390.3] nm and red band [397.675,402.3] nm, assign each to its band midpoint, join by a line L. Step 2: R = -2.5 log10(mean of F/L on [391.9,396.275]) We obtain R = 0.151 mag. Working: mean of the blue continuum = 15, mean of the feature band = 14.6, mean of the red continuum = 18.6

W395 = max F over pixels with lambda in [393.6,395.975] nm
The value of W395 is 17.36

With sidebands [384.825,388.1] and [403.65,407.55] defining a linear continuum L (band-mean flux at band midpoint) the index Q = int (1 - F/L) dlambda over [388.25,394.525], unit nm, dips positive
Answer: 0.71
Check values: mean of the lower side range 15.5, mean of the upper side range 19.8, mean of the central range 14.7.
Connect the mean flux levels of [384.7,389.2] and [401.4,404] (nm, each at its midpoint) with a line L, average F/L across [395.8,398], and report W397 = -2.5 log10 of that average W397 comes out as 0.36 mag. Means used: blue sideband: 15.1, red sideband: 19.6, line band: 12.9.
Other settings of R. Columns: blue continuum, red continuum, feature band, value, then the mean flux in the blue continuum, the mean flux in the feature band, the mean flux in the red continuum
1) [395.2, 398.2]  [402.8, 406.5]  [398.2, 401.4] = -0.14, 14.1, 18.5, 19.6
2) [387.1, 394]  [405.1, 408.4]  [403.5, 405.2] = -0.08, 14.8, 20.1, 19.3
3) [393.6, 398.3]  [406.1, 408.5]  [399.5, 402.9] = -0.18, 14.3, 19.5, 19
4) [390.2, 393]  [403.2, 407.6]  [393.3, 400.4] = 0.16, 16.5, 15.3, 19.6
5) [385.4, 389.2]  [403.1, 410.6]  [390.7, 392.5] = -0.06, 15.2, 16.9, 19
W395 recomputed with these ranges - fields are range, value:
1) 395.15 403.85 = 20.36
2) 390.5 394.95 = 17.6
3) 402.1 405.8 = 22.58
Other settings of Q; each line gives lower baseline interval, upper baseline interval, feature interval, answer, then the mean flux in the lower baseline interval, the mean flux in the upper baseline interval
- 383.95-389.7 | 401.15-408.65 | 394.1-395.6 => 0.11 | 14.8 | 19.5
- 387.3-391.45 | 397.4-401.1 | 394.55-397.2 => 0.45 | 15.1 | 17.8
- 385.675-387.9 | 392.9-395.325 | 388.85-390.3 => 0.02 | 15.7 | 13.5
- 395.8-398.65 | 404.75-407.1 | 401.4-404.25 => -0.30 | 13.9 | 20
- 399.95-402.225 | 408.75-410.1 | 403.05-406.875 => -0.19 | 19.4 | 18.1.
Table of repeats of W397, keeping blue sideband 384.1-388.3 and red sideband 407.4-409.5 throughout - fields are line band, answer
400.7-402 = -0.11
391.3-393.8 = 0.12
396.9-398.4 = 0.18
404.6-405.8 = -0.13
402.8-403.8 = -0.07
